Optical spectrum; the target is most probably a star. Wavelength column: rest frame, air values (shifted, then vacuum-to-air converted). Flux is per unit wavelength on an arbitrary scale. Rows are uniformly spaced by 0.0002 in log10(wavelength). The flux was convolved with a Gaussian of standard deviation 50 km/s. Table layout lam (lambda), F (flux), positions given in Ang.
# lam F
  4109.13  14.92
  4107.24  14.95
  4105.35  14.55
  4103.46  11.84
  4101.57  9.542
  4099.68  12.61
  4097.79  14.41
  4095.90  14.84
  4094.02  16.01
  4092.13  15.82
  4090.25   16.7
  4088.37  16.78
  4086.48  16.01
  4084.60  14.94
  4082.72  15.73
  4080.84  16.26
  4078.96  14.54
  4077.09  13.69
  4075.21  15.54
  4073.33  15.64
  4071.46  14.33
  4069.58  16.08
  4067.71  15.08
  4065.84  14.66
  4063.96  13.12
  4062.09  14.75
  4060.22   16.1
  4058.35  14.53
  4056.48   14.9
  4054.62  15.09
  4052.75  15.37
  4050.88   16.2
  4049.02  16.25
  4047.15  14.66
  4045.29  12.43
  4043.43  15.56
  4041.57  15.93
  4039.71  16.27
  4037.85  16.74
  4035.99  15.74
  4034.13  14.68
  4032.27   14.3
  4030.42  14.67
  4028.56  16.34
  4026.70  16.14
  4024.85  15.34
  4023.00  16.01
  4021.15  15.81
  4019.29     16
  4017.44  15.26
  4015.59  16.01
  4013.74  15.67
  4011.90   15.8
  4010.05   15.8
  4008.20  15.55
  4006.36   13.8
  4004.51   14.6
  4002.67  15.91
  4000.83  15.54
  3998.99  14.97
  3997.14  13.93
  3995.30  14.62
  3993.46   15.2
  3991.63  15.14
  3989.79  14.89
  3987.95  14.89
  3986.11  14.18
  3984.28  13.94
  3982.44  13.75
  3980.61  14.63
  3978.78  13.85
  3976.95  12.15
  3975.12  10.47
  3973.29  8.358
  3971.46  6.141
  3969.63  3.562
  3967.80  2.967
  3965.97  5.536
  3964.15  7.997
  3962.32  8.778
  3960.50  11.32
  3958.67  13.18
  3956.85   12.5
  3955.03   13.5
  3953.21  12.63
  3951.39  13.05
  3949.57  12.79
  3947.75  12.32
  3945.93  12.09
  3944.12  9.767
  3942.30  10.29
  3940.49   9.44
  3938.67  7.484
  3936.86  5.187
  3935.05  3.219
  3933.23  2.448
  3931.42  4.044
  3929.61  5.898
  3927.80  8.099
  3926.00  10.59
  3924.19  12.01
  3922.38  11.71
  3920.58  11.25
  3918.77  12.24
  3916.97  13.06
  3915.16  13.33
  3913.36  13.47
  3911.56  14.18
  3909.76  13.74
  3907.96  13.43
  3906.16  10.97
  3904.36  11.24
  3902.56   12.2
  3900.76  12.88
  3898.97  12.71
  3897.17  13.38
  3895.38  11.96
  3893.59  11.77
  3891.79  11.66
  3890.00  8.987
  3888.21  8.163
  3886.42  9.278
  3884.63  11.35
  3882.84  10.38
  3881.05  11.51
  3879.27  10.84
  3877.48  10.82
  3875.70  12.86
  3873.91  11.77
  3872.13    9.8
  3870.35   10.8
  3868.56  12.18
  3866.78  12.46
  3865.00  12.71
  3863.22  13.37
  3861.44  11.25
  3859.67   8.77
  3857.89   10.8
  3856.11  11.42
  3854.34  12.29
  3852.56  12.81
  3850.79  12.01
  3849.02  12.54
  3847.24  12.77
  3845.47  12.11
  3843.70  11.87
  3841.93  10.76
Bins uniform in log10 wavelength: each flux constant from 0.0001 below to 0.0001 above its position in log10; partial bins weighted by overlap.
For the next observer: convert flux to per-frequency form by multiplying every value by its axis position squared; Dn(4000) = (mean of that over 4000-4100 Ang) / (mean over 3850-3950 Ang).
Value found 1.5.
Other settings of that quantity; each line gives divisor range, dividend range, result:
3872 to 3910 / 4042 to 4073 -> 1.42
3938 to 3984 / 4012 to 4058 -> 1.54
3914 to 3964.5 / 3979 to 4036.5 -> 1.56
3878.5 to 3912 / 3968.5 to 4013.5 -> 1.22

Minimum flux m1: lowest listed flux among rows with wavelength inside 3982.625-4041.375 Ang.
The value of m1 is 13.8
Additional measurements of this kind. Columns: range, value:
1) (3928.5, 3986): 2.448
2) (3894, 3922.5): 10.97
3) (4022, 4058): 12.43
